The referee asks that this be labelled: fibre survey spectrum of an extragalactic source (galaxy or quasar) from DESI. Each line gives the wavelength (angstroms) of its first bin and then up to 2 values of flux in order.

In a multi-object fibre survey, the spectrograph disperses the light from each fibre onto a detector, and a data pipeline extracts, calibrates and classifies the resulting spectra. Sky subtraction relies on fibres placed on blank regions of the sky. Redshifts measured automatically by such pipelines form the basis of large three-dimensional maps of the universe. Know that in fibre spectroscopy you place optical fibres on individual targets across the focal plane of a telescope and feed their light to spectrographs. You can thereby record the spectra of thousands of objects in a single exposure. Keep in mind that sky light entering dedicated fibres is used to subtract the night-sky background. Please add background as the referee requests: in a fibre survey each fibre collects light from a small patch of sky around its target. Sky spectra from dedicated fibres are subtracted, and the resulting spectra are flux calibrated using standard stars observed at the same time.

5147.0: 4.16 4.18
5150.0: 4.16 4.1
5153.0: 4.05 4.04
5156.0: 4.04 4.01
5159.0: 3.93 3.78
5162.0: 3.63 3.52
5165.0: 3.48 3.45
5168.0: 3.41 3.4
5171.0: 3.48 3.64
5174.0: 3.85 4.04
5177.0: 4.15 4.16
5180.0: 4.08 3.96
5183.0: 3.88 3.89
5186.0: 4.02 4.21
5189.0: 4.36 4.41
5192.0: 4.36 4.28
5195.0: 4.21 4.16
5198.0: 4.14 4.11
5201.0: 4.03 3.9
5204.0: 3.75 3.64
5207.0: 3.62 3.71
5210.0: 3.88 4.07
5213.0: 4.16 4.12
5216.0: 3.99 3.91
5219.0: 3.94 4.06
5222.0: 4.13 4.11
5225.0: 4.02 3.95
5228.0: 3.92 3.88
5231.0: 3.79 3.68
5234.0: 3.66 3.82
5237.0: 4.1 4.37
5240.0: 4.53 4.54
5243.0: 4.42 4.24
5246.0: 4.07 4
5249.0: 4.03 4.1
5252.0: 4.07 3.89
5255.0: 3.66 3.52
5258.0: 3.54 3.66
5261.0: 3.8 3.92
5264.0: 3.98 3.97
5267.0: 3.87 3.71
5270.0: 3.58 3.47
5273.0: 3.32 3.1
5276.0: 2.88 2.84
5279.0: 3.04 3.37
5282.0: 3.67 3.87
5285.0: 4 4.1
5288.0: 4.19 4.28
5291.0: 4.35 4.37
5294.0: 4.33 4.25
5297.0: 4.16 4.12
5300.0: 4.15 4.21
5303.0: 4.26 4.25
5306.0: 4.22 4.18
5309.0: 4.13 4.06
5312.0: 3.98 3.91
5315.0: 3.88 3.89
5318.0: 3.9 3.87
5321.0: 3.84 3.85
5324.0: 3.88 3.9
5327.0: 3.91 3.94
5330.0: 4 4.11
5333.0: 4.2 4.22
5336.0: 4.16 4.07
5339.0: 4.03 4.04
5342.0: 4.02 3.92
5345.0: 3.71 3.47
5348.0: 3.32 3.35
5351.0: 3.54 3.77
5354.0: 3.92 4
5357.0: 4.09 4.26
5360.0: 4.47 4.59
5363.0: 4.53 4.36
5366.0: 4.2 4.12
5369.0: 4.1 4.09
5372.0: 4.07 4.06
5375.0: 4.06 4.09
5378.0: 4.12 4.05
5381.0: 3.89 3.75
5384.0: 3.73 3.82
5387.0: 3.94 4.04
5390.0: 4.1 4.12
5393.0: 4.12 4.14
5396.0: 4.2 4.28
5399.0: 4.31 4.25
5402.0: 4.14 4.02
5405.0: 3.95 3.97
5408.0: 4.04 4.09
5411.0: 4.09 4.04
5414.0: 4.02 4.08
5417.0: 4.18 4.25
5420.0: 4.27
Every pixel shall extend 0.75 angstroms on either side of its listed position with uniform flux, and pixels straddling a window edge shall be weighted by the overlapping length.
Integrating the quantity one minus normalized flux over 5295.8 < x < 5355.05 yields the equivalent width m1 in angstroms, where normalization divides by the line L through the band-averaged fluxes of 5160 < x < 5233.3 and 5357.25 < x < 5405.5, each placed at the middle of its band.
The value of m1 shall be 1.5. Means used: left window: 3.93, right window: 4.12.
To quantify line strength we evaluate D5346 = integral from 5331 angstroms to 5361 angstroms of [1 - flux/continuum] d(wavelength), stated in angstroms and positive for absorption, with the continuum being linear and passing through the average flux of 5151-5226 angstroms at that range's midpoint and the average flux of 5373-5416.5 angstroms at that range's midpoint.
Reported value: 0.7 angstroms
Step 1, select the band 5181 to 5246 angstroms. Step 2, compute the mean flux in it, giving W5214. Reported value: 4.05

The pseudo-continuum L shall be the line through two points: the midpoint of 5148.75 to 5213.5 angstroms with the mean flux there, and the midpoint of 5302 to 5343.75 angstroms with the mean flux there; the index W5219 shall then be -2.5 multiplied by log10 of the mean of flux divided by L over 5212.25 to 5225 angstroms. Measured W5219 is -0.02 mag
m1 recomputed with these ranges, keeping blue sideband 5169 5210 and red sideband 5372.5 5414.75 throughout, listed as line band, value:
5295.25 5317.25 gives -0.5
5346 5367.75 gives 0.2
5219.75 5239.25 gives 0.2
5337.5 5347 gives 0.3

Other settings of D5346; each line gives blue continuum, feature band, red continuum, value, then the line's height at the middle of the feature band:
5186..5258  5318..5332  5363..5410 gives 0.5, 4.06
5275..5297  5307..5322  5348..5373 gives -0.2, 3.92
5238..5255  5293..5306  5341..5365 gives -0.5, 4.07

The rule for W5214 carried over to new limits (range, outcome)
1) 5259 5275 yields 3.68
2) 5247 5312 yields 3.87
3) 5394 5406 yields 4.16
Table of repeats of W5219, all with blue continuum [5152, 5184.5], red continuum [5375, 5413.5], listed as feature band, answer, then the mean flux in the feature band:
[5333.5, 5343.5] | -0.02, 4.08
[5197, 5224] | -0.03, 3.96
